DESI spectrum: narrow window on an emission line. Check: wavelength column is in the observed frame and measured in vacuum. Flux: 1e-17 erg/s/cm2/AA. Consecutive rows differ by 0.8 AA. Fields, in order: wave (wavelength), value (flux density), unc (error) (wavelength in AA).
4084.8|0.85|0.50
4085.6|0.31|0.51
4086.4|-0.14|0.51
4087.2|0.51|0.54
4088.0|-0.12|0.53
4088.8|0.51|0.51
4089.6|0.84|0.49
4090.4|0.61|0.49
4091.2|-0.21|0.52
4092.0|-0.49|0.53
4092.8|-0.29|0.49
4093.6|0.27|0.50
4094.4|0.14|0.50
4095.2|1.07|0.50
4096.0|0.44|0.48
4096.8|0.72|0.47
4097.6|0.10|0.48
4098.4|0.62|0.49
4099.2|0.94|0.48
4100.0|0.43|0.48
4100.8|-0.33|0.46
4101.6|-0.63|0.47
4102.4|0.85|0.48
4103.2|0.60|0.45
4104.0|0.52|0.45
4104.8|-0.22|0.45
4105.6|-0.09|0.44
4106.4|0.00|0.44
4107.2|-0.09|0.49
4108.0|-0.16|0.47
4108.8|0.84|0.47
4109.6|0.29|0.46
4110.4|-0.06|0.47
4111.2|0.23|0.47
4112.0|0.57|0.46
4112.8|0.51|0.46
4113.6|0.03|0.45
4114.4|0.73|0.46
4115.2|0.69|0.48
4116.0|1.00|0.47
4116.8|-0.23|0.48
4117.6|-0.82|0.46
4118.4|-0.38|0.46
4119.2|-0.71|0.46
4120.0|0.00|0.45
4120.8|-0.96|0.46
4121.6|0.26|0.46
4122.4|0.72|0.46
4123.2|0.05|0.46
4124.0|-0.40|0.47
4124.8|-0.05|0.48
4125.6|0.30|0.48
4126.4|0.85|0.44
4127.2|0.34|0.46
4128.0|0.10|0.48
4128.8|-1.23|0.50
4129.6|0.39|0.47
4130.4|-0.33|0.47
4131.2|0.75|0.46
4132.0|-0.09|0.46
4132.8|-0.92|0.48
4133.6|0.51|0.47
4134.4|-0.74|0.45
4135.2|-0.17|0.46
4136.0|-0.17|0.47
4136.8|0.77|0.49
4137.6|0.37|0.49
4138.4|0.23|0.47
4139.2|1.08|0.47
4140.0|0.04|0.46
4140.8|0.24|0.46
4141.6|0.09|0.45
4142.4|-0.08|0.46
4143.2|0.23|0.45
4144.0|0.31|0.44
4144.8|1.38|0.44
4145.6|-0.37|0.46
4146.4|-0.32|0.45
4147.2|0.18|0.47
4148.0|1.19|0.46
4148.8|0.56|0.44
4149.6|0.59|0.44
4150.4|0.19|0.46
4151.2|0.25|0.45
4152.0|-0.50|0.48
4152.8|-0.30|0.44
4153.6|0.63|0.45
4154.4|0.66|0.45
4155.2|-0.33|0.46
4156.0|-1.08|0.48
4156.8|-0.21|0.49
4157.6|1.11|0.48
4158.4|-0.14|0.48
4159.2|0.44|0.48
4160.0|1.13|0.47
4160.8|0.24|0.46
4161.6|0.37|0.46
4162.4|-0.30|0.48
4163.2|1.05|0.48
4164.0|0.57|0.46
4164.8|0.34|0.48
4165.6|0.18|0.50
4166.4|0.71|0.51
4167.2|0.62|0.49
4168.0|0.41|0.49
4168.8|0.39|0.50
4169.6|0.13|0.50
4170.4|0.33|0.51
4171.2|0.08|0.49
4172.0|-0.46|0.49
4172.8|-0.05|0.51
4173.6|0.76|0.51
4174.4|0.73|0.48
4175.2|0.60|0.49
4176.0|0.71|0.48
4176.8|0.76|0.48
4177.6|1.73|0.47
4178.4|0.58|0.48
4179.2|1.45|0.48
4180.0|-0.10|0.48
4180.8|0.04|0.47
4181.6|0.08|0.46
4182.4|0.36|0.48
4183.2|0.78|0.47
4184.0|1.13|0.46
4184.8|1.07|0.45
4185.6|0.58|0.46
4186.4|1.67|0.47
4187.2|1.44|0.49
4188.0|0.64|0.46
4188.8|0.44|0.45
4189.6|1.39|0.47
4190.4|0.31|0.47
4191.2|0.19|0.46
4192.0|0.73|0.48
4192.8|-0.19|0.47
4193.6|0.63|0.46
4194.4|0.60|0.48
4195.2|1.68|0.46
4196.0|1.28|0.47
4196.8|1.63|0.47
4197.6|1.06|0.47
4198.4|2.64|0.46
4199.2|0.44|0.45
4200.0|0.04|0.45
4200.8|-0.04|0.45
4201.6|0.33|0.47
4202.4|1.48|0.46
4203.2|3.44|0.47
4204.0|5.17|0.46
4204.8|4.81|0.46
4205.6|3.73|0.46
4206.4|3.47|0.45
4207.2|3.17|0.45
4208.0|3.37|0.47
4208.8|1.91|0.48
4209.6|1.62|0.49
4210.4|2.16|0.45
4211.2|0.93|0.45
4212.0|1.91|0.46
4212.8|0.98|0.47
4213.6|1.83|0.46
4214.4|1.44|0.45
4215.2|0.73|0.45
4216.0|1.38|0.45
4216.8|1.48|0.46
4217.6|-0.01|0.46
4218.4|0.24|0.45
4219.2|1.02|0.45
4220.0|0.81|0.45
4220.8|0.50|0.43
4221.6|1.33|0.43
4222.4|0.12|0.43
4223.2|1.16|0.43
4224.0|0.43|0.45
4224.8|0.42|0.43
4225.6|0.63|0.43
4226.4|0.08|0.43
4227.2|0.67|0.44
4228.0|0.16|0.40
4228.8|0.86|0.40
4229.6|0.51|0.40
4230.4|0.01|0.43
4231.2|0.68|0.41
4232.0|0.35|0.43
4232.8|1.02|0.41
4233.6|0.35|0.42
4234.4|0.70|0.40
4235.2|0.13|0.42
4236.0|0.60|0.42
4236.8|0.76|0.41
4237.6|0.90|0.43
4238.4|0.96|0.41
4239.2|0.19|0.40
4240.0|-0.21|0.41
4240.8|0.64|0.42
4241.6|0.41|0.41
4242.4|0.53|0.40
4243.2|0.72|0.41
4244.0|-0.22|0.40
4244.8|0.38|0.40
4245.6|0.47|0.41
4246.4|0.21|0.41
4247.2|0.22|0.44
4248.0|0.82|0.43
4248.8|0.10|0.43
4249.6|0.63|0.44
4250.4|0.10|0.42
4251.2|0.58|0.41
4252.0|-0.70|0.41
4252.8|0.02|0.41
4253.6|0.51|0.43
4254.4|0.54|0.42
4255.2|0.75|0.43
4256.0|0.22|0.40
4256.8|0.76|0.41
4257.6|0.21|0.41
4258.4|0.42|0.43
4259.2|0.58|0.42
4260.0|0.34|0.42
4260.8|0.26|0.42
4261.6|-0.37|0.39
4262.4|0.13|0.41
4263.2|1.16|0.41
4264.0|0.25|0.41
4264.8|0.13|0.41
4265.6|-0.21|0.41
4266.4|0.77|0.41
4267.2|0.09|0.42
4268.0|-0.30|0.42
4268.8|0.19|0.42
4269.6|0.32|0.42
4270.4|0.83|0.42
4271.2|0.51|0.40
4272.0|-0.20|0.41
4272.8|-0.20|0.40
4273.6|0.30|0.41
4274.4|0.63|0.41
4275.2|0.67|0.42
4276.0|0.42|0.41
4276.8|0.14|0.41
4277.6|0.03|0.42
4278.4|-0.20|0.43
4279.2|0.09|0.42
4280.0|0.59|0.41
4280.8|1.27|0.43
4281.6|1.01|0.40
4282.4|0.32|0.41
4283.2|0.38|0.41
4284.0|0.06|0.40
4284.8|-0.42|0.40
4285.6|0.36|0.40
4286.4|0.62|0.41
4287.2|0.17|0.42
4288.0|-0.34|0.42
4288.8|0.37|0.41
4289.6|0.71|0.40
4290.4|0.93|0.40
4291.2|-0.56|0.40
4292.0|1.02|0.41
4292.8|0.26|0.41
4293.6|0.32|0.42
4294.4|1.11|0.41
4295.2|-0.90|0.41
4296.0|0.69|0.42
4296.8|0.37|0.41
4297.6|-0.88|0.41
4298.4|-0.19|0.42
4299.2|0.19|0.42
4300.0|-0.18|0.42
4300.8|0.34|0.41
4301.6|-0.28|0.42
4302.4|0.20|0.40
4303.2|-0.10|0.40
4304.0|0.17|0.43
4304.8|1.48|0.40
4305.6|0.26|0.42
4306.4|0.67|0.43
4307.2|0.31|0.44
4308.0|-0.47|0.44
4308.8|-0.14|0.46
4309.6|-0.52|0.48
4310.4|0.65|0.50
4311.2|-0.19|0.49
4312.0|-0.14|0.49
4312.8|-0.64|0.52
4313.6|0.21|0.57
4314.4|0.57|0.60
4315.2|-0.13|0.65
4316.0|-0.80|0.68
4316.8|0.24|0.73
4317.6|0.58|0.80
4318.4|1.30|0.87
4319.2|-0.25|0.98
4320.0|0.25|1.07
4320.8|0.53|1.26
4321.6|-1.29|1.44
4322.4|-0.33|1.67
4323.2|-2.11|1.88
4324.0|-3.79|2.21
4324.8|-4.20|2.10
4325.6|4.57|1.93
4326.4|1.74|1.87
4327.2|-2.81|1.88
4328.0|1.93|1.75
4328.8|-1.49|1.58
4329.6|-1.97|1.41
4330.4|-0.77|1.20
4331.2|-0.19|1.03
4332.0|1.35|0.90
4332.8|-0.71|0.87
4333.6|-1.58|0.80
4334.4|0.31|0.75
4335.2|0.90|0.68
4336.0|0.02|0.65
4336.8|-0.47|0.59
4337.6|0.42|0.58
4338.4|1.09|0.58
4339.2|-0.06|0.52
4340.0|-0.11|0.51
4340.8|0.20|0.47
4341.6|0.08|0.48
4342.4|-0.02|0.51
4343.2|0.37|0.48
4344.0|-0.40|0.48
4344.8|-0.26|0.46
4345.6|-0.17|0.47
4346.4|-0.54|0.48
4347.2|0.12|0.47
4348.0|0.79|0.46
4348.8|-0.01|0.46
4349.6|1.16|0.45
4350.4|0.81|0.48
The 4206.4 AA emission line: Lyman alpha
